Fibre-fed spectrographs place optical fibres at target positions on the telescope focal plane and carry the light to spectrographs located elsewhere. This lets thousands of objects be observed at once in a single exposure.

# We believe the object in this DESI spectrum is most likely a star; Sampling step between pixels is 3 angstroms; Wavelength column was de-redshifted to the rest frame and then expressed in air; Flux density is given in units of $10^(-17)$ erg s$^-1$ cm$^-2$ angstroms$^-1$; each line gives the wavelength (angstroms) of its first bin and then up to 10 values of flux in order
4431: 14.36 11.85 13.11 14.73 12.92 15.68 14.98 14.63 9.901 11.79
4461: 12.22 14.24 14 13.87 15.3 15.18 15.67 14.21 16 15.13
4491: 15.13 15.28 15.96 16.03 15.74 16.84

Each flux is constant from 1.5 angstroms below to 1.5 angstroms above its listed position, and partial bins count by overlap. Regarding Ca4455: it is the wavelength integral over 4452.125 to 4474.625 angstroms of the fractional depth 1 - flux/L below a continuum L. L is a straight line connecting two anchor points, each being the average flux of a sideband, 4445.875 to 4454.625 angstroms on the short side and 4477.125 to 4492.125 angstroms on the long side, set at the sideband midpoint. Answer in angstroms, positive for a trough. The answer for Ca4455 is 2.4 angstroms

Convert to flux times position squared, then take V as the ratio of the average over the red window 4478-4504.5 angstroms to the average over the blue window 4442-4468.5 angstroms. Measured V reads 1.2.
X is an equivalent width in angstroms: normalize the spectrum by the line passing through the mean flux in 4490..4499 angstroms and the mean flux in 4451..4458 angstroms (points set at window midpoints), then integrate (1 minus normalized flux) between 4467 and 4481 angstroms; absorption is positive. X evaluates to -1.19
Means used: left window 12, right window 15.5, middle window 14.9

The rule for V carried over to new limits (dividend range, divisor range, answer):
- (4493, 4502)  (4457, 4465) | 1.26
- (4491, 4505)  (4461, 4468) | 1.16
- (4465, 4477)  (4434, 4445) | 1.10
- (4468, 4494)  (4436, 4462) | 1.14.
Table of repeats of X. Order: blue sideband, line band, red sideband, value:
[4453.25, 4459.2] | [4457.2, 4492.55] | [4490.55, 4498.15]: -3.5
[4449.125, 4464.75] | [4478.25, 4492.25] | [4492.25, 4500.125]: -0.3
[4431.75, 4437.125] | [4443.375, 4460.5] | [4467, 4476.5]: 0.3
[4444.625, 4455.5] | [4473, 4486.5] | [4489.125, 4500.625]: -0.2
